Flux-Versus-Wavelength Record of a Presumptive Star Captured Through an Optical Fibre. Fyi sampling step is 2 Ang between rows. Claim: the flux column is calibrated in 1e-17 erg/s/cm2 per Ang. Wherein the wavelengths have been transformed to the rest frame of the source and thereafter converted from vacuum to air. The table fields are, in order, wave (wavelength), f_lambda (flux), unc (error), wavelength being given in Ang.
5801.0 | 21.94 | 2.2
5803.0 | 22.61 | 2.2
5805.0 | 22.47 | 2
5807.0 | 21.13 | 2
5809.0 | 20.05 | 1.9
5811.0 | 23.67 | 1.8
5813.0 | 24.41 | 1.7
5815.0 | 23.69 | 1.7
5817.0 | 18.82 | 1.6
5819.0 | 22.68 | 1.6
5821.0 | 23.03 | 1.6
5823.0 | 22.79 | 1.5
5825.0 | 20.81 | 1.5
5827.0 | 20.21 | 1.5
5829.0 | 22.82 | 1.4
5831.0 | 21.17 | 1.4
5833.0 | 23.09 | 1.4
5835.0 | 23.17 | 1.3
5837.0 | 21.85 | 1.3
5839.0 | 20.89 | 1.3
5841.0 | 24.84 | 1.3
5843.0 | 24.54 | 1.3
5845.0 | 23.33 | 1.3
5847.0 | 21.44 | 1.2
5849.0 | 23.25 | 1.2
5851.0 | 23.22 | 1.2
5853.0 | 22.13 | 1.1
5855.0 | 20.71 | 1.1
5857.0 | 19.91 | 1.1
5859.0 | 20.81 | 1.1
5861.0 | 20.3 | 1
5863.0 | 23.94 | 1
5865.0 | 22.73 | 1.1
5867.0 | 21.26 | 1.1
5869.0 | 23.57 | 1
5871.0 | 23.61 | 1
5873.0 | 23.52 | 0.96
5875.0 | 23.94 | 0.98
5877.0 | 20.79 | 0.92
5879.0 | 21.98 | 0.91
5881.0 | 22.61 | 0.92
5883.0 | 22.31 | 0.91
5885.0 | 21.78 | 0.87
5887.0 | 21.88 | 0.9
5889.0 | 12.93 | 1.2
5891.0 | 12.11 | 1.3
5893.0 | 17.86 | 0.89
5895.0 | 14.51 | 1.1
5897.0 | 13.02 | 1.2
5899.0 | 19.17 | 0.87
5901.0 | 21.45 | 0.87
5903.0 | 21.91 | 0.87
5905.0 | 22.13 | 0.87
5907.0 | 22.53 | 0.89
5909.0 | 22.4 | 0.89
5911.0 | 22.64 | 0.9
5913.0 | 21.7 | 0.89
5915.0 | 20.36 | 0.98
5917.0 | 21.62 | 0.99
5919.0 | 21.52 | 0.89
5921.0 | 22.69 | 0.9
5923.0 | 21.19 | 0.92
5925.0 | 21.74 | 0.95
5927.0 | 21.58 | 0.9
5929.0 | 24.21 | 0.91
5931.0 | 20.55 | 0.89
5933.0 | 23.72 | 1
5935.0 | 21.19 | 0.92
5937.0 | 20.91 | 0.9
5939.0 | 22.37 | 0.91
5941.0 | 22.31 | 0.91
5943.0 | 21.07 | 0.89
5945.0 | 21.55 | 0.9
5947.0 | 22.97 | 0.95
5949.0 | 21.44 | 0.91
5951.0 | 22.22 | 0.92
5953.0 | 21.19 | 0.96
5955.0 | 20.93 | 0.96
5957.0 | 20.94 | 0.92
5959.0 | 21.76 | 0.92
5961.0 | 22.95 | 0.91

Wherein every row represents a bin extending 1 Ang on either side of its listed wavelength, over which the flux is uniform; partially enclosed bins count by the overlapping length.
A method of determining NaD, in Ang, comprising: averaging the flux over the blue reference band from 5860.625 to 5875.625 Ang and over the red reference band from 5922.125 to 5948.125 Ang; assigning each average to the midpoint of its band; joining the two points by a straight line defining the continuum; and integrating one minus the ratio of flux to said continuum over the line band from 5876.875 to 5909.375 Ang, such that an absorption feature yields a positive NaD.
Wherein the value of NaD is 4.56 Ang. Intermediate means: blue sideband 22.9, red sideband 22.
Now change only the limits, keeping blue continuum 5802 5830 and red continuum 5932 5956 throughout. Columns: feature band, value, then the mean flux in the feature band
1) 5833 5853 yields -0.8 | 22.9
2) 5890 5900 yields 3.0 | 15.3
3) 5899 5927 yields 0.2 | 21.7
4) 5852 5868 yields 0.4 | 21.5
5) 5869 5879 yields -0.4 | 22.9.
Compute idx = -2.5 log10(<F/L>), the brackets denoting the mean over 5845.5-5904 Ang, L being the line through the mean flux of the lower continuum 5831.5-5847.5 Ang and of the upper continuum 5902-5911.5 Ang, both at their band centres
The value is 0.10 mag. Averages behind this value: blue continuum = 22.9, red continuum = 22.3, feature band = 20.7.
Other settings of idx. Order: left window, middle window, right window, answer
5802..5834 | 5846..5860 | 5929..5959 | 0.02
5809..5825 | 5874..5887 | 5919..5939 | 0.00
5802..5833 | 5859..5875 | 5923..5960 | -0.03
